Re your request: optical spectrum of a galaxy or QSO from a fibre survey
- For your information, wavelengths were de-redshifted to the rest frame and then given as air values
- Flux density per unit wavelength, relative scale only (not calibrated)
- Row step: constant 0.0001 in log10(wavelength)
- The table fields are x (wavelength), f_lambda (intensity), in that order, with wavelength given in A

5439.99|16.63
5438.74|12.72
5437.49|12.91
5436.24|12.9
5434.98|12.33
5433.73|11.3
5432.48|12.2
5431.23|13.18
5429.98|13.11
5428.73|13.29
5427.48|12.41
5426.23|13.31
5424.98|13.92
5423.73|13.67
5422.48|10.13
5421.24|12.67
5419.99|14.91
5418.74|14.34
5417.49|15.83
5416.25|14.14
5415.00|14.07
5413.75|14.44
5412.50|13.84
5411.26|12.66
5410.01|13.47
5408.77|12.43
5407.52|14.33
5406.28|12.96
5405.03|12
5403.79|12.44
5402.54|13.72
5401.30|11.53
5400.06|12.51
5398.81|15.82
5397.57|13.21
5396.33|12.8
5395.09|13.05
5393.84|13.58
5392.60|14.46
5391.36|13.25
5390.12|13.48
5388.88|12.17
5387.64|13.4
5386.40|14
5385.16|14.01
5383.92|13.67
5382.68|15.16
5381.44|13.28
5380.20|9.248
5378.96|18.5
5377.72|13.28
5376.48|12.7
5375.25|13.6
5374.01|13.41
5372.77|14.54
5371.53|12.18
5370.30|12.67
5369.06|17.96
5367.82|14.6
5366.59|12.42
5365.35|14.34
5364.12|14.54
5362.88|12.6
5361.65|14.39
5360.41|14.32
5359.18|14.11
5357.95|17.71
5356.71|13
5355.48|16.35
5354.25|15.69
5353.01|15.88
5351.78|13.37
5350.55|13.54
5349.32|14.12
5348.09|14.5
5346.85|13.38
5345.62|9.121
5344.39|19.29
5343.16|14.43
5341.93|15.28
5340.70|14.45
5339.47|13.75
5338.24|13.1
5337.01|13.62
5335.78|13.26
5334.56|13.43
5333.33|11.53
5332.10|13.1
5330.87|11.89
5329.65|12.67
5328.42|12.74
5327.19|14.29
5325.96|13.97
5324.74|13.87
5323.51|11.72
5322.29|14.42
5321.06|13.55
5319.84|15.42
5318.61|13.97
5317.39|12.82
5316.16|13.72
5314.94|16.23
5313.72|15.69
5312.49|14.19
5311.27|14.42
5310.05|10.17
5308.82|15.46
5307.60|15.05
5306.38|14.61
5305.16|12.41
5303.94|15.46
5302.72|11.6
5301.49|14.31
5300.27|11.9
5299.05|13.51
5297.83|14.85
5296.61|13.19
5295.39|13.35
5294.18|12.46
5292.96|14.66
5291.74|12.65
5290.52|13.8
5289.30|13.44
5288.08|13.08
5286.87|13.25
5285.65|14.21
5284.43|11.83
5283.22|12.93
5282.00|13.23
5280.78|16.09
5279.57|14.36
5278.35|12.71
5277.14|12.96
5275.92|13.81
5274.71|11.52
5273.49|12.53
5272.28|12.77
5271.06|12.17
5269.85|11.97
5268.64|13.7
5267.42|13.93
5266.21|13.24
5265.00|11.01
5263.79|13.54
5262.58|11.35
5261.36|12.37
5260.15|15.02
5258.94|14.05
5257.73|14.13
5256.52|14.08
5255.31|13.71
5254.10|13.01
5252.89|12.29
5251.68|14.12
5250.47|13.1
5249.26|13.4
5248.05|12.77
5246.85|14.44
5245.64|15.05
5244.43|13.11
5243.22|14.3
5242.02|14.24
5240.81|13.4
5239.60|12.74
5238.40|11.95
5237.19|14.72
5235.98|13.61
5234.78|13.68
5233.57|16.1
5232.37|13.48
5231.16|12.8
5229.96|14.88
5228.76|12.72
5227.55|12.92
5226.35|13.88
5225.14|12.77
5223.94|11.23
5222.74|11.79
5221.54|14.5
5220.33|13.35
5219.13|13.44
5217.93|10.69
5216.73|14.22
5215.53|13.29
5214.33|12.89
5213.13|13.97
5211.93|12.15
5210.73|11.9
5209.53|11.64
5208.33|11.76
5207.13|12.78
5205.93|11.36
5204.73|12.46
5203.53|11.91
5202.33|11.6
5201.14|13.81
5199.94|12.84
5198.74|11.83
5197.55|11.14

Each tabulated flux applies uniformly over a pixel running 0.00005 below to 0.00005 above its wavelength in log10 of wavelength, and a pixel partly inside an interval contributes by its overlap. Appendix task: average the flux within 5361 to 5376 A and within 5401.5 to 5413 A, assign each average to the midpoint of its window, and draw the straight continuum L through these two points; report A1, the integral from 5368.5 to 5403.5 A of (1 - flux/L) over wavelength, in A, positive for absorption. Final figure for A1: -0.2 A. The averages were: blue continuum 13.9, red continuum 13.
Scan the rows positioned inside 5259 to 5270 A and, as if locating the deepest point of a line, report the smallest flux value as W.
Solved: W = 11.01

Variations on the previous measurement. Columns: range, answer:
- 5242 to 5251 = 12.77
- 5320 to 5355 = 9.121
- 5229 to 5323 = 10.17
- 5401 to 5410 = 11.53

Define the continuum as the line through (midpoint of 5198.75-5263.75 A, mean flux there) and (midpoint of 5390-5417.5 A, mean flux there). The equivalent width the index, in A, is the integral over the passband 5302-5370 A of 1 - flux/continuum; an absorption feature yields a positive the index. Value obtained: -3.6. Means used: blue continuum 13.2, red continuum 13.4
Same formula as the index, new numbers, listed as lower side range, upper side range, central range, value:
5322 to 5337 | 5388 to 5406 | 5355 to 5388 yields -2.4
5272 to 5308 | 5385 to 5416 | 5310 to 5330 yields -0.7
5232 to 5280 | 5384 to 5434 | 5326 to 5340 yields 0.3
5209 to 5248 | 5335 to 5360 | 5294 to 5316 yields 0.2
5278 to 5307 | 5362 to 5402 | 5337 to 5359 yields -1.5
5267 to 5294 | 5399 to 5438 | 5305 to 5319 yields -1.0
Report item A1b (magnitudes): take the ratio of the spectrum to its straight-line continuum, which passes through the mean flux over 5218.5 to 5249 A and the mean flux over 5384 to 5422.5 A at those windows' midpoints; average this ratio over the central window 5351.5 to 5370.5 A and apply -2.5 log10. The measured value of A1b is -0.09 mag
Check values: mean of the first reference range 13.5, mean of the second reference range 13.5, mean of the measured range 14.7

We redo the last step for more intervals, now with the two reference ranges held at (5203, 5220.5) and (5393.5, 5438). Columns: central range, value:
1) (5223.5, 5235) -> -0.08 mag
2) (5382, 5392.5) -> -0.05 mag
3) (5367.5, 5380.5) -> -0.07 mag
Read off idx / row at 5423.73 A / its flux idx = 13.67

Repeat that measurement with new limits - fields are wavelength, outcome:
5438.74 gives 12.72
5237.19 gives 14.72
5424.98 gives 13.92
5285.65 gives 14.21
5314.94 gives 16.23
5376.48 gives 12.7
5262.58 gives 11.35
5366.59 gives 12.42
